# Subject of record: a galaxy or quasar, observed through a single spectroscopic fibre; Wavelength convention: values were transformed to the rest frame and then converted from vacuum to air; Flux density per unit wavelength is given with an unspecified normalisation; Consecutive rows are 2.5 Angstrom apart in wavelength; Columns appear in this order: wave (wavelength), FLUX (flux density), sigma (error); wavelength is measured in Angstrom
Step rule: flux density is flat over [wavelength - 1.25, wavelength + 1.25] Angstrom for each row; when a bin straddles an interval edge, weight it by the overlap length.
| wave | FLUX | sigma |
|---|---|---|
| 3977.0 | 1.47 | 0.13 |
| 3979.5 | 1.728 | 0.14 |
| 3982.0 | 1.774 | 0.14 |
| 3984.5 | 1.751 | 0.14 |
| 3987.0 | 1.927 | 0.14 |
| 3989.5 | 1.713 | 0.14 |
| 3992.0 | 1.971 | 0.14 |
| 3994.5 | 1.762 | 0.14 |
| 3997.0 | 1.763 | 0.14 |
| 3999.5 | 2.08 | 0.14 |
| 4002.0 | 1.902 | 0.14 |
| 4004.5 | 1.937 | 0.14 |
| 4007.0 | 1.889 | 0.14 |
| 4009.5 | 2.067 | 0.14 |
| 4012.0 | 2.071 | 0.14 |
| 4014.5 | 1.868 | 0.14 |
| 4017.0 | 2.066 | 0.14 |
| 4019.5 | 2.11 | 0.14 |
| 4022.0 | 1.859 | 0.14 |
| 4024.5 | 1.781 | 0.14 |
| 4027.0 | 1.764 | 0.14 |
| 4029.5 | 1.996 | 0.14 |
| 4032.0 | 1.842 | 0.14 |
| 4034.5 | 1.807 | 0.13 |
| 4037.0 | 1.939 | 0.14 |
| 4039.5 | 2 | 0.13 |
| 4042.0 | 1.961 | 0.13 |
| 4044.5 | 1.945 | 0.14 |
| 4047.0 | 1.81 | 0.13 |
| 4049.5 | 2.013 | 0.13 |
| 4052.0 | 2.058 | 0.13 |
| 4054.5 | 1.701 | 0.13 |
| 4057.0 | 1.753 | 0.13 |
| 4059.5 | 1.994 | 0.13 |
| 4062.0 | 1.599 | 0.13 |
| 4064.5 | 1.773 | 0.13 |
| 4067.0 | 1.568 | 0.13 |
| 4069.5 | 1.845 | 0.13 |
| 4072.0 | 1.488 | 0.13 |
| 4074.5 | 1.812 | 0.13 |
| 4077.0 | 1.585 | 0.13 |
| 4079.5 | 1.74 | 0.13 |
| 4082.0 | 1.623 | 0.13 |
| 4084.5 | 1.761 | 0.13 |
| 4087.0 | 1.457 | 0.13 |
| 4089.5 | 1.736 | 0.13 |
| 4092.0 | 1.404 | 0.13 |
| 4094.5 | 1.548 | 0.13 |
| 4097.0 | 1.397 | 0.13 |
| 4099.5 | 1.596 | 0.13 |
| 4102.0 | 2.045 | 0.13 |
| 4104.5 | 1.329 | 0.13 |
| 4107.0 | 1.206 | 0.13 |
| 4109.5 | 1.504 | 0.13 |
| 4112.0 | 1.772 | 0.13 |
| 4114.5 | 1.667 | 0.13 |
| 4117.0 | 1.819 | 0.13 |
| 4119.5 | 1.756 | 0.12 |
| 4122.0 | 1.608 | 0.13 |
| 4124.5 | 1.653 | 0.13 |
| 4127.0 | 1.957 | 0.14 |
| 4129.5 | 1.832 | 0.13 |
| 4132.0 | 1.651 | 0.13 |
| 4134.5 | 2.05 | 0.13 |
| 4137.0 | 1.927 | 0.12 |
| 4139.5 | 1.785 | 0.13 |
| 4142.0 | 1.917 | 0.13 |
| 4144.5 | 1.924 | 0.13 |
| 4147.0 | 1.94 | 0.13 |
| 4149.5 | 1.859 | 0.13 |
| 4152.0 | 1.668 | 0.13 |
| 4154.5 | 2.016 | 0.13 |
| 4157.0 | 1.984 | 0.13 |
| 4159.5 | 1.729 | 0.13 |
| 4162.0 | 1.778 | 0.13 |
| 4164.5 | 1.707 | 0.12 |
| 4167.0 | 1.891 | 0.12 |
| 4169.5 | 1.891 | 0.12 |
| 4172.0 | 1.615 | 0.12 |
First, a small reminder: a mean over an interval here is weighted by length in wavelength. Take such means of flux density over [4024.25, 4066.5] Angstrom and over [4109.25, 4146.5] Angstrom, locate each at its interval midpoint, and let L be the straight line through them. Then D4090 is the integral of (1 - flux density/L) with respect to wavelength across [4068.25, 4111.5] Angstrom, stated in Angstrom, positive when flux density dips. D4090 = 5.51 Angstrom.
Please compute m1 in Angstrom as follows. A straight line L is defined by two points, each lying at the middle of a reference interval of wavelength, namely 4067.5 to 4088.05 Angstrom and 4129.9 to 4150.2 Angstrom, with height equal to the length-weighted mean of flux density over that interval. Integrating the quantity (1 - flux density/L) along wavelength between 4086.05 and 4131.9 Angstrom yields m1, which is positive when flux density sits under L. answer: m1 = 3.7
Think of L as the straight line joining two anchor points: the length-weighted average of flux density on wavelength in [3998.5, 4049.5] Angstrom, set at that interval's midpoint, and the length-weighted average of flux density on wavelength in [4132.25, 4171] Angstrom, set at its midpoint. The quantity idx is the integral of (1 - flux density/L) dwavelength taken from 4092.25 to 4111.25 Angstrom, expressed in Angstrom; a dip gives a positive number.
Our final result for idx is 3.8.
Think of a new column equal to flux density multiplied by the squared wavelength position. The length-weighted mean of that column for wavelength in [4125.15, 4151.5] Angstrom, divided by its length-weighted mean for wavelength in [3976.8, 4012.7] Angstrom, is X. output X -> 1.1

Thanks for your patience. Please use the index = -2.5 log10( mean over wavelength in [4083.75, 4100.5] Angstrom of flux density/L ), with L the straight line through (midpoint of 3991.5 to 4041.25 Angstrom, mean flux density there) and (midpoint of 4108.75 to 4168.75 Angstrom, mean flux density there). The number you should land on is 0.19 mag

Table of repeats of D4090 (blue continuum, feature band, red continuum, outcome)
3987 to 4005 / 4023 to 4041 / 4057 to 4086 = -0.8 Angstrom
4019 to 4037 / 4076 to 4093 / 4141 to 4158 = 2.4 Angstrom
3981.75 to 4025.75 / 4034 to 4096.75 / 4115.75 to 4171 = 4.2 Angstrom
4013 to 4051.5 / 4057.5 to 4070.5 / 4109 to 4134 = 0.7 Angstrom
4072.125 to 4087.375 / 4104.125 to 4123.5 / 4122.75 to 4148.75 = 2.0 Angstrom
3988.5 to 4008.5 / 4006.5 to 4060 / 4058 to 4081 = -3.7 Angstrom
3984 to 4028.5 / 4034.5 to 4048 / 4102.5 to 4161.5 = -0.4 Angstrom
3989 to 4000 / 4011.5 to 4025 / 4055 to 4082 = -1.2 Angstrom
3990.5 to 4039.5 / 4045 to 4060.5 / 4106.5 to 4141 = -0.3 Angstrom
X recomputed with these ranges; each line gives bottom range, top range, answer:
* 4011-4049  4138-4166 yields 1.02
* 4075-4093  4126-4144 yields 1.18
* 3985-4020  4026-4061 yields 1.00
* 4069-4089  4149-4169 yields 1.15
